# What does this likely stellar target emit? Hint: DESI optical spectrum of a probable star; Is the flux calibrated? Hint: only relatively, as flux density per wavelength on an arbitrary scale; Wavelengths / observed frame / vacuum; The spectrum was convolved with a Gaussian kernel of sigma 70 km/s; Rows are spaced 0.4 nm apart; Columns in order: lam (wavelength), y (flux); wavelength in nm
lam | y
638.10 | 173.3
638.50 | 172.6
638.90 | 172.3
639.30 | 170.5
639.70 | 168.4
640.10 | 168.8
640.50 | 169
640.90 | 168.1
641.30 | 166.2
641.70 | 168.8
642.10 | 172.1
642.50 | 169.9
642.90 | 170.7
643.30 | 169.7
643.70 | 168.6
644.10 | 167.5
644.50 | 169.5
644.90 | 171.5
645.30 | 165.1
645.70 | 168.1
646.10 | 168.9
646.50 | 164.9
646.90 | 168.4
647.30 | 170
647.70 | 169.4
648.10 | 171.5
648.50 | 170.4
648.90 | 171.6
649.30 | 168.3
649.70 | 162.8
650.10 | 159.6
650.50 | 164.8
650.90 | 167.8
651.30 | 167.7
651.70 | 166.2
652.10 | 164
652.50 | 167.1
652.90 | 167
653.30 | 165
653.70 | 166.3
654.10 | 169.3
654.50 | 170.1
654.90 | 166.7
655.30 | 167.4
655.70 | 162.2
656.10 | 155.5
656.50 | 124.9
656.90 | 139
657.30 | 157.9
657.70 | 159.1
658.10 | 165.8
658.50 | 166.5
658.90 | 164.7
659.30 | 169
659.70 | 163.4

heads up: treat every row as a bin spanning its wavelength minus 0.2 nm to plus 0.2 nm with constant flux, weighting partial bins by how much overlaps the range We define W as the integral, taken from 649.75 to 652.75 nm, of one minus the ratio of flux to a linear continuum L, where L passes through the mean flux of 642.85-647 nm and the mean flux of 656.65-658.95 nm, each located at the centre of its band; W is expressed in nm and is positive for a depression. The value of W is -0.04 nm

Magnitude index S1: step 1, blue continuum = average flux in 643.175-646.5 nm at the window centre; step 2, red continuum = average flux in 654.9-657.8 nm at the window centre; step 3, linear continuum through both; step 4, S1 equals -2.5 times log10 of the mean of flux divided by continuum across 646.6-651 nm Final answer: -0.03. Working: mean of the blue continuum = 168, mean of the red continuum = 153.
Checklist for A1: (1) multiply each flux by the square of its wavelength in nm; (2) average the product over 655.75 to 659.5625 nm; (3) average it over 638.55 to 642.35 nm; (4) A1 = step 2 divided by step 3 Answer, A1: 1.0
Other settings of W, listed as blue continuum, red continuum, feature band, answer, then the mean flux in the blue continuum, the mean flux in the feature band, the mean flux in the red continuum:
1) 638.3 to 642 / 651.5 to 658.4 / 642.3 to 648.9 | -0.11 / 169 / 169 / 161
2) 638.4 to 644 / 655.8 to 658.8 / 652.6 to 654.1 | -0.09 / 170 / 167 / 153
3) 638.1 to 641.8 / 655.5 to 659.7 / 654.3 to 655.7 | -0.08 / 170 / 167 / 157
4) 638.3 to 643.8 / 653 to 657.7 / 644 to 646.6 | -0.02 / 170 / 168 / 159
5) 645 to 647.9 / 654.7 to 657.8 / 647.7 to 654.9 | -0.27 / 168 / 167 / 154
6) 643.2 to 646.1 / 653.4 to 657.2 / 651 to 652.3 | -0.04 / 169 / 166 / 158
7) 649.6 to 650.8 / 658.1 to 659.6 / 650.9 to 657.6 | 0.13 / 163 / 161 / 166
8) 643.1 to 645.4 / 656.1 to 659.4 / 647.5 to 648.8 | -0.04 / 169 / 171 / 155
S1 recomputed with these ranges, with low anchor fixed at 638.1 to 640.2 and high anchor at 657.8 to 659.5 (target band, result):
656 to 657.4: 0.17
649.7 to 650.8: 0.03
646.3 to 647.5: 0.01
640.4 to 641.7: 0.02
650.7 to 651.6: 0.00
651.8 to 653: 0.01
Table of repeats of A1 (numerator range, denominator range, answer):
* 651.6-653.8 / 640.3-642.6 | 1.02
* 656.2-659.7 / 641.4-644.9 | 0.96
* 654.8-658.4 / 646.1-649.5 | 0.94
